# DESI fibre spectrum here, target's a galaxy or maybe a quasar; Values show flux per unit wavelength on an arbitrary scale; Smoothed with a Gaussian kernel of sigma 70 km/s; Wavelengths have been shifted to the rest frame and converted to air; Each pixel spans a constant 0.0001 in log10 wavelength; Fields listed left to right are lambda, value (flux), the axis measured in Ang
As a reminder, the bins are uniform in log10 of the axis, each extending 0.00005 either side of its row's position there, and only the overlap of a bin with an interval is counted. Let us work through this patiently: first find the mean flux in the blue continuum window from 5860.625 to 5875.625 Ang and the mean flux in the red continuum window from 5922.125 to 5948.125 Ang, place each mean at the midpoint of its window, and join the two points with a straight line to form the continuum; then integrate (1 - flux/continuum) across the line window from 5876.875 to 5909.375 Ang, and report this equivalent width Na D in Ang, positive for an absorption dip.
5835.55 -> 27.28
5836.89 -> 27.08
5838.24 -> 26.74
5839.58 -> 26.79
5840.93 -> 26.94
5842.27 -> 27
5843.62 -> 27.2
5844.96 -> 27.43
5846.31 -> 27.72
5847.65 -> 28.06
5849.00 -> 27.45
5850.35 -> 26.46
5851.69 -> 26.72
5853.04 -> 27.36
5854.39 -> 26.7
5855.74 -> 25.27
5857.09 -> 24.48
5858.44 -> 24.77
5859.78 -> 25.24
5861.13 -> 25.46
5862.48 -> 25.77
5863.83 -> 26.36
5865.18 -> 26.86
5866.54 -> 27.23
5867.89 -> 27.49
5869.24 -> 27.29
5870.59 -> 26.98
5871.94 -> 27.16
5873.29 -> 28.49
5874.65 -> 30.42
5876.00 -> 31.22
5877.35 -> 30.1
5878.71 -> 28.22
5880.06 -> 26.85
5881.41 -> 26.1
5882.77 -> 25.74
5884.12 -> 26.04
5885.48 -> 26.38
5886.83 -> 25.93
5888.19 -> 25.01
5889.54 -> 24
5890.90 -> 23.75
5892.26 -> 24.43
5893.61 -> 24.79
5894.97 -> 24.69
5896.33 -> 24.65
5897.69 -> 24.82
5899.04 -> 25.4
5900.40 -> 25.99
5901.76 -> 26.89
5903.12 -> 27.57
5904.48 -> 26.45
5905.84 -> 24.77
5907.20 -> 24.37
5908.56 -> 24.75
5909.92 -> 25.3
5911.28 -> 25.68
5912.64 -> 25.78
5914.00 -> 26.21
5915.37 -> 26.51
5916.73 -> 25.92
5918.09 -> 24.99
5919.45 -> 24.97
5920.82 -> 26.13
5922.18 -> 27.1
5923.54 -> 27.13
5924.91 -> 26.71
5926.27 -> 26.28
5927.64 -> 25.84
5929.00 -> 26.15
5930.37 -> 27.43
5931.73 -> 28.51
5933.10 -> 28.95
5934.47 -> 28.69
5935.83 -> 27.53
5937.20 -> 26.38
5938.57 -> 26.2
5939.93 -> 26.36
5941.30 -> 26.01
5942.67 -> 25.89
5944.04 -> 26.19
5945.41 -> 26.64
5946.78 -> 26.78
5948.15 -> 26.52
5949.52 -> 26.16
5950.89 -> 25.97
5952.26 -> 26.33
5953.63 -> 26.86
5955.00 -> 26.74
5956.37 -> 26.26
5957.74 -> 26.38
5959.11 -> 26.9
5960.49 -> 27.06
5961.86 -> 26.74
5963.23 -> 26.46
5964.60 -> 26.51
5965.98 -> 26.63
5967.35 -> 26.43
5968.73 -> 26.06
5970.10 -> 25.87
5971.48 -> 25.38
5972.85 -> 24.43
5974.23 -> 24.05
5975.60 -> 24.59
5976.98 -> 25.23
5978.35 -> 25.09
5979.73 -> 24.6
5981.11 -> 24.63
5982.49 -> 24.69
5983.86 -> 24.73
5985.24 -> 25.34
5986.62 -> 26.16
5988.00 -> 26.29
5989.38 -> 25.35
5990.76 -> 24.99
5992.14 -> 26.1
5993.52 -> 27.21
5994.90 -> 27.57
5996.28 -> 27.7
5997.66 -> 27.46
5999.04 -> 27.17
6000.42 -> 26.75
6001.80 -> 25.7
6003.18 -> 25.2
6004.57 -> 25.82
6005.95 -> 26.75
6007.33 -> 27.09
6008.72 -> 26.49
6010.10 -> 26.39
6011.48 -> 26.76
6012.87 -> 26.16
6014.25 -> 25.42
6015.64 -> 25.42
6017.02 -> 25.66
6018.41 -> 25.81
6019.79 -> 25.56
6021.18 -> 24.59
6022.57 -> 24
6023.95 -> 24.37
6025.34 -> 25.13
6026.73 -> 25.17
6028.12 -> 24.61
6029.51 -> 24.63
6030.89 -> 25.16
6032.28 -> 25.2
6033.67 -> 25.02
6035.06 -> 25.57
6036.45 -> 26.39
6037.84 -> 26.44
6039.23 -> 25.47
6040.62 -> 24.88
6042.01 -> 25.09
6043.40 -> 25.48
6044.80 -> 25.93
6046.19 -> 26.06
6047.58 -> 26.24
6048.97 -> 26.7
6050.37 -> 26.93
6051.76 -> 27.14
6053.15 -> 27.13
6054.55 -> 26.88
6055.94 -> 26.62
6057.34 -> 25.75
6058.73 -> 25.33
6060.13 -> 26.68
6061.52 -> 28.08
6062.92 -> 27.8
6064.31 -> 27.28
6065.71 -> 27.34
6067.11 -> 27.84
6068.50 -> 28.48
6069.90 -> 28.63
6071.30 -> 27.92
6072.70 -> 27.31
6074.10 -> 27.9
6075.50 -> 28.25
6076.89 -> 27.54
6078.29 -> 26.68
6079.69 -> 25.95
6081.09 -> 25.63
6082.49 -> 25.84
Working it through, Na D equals 1.73 Ang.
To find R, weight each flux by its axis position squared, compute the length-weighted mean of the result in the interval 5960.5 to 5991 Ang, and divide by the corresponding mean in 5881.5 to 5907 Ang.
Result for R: 1.03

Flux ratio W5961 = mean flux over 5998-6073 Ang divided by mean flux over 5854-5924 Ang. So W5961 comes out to 1.0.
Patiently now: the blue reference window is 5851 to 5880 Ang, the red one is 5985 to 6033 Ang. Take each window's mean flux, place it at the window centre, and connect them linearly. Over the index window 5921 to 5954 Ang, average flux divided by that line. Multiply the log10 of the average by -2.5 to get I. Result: -0.01 mag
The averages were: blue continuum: 27.1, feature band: 26.8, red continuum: 25.9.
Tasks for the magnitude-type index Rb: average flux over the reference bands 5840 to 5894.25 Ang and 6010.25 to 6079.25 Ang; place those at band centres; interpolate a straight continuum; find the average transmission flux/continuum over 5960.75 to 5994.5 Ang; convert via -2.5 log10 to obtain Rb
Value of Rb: 0.034 mag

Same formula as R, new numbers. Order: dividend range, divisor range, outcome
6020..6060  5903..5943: 1.01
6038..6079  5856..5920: 1.09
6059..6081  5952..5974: 1.08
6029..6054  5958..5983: 1.03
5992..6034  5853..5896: 1.03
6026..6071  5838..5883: 1.04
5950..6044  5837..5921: 1.02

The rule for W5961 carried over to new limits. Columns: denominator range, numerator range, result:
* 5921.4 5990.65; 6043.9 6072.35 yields 1.03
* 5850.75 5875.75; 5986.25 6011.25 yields 0.99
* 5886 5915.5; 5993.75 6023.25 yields 1.03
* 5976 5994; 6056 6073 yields 1.08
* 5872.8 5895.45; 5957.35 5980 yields 0.97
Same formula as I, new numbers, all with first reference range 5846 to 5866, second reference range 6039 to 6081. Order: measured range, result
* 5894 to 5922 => 0.03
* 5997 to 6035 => 0.04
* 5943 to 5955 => 0.00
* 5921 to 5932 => -0.01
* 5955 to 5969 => 0.00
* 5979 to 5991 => 0.06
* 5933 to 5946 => -0.01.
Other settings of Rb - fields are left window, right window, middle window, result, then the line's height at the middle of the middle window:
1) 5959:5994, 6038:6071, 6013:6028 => 0.05 mag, 26.2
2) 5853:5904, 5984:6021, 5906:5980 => 0.00 mag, 26.3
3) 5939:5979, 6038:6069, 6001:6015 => 0.01 mag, 26.3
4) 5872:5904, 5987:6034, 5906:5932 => 0.01 mag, 26.3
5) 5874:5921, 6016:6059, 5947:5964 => -0.03 mag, 25.9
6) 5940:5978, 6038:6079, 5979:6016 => 0.01 mag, 26.4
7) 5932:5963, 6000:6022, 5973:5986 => 0.07 mag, 26.3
